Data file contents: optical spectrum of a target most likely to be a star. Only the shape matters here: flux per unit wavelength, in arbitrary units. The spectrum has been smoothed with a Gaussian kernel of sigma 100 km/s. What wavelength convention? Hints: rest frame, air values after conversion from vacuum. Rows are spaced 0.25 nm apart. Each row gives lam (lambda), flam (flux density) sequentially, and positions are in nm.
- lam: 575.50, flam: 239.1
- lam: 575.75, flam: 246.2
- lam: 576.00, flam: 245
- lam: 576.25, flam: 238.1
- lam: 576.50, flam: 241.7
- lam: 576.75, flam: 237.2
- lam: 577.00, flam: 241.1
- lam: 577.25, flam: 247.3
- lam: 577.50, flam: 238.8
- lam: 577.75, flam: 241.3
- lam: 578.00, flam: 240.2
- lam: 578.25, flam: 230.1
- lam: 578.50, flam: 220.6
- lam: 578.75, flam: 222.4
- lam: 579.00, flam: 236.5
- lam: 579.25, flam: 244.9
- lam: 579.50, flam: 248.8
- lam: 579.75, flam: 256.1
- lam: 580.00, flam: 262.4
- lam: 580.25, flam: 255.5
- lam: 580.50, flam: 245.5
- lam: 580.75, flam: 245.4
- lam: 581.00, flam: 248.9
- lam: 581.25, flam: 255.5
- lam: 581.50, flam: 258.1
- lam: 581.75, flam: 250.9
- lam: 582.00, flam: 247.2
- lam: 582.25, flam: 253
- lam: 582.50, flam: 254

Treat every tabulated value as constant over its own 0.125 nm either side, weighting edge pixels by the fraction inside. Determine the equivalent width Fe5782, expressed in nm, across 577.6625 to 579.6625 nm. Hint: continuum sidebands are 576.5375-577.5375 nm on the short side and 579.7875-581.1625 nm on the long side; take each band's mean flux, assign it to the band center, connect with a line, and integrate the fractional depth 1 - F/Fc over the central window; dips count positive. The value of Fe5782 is 0.09 nm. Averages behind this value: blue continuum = 241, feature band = 236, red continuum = 252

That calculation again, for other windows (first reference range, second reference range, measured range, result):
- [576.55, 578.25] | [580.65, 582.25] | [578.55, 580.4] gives 0.00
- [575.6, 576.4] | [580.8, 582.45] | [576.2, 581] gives 0.10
